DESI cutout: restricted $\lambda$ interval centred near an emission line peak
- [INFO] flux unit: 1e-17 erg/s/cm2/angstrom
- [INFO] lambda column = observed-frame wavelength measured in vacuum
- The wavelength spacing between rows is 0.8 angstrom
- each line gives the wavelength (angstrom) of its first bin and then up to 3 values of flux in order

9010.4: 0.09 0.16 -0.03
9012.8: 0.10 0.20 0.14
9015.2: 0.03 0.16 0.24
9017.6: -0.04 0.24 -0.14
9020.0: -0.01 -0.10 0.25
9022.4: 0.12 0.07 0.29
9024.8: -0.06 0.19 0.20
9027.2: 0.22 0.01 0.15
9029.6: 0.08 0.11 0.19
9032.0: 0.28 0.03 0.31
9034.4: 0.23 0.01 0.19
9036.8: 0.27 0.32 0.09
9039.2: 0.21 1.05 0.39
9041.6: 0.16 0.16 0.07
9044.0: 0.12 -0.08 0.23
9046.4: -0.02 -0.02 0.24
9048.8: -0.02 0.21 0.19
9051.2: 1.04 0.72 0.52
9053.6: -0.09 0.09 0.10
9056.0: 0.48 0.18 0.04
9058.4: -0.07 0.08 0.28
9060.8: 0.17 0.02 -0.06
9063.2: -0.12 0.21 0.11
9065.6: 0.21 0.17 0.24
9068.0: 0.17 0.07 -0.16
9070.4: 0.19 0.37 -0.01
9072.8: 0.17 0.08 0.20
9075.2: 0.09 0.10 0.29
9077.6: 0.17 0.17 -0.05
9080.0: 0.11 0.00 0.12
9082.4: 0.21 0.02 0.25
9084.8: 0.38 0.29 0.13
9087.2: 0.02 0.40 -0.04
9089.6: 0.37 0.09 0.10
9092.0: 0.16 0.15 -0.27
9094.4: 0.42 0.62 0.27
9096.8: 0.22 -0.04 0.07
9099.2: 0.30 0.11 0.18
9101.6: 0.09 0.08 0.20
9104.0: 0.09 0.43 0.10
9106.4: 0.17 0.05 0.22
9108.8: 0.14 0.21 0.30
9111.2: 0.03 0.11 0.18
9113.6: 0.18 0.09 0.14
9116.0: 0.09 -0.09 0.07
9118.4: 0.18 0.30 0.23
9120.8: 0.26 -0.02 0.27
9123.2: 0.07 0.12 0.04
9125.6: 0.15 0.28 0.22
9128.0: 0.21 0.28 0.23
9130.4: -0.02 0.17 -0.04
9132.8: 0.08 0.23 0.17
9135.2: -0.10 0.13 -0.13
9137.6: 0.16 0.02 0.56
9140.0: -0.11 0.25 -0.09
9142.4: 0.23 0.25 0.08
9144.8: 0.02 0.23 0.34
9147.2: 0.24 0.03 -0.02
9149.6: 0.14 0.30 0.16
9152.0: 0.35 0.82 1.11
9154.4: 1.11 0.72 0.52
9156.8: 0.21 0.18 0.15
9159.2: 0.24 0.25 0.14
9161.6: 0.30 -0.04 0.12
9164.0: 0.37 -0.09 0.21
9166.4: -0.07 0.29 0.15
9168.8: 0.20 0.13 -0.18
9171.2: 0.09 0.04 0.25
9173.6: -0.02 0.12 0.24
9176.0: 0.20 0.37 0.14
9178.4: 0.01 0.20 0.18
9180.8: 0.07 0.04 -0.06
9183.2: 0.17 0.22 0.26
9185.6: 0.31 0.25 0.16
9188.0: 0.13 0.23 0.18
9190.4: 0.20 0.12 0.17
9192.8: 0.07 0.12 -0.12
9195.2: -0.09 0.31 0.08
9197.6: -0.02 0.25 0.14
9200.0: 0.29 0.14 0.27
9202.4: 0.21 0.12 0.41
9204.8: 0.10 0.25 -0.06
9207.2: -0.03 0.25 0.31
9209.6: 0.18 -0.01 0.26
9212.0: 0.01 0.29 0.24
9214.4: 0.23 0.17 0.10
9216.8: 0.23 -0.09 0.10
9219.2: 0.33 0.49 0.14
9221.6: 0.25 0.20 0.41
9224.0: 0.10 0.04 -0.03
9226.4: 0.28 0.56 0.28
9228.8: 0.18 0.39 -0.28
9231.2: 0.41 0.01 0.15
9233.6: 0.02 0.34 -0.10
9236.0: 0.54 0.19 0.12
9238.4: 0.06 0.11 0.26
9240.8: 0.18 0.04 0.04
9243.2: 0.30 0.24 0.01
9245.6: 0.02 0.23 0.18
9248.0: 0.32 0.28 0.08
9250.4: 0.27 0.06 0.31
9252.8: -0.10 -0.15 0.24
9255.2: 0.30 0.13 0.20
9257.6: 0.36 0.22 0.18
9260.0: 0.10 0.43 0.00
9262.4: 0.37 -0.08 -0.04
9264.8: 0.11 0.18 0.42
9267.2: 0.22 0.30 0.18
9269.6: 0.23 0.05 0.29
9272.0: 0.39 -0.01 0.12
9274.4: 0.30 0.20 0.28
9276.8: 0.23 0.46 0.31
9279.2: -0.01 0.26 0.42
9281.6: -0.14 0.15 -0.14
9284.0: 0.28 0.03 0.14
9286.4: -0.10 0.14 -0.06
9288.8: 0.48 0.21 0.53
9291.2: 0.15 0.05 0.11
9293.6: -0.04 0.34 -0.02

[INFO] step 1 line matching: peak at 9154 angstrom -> H-beta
